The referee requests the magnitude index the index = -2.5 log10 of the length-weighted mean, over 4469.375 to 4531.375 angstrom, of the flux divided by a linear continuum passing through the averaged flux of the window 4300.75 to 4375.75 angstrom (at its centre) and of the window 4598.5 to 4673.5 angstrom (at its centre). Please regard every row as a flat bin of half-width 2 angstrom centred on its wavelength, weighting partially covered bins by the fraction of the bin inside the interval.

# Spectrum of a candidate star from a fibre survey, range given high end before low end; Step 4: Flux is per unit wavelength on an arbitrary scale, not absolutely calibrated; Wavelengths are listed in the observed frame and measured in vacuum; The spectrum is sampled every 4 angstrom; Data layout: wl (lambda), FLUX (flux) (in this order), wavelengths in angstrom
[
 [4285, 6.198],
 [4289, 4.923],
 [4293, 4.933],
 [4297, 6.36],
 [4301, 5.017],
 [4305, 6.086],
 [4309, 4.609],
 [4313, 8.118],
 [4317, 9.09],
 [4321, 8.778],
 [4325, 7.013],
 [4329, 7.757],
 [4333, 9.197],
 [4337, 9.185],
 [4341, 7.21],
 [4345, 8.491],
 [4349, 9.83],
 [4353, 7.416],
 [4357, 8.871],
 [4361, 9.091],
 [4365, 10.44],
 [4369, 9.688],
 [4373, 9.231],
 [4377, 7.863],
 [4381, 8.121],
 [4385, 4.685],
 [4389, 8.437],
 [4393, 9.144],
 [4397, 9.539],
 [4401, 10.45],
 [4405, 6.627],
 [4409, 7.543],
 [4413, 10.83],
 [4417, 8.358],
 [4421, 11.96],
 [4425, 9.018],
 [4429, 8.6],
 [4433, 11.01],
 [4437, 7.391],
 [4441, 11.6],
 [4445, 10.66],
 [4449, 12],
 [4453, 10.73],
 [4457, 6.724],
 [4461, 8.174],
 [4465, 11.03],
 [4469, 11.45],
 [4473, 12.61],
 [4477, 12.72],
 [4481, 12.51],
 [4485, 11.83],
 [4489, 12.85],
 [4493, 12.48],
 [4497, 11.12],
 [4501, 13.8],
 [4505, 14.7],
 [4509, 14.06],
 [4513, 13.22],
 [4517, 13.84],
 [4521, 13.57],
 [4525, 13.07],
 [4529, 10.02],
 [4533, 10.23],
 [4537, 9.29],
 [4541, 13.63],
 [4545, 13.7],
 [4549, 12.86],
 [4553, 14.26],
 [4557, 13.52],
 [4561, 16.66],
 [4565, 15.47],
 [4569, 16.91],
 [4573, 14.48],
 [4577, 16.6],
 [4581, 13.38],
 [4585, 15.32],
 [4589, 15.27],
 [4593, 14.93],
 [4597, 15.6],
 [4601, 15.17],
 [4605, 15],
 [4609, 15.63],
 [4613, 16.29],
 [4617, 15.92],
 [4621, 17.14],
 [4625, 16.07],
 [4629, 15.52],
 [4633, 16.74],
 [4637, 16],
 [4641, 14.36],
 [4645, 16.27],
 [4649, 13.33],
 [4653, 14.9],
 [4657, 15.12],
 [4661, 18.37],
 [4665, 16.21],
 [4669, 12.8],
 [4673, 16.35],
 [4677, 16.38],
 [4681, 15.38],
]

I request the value -0.05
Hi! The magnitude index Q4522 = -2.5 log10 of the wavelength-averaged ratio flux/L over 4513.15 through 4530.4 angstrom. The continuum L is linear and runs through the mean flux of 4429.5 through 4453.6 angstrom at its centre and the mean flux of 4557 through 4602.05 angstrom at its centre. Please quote 0.04 mag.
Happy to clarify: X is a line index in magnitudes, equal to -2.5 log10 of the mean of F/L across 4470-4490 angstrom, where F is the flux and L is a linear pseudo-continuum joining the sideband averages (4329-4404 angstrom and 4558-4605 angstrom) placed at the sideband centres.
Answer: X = -0.020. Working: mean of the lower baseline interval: 8.66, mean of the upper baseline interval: 15.4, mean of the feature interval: 12.4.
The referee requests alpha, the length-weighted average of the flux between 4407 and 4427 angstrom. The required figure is 9.54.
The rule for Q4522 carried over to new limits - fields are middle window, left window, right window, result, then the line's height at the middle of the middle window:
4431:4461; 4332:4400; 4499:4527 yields 0.15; 11.4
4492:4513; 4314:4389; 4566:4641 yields -0.04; 12.7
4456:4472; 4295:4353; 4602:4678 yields 0.16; 11.2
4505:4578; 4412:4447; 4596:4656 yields -0.04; 13.1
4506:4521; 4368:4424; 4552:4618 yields -0.08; 12.8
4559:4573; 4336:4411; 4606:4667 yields -0.16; 13.9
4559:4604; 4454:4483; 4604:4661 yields -0.09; 14.2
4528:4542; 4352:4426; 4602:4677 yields 0.20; 12.8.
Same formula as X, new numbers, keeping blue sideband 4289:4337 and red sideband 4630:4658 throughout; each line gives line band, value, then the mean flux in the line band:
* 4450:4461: 0.181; 8.92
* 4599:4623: -0.102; 15.9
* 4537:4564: -0.070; 13.8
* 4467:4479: -0.118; 12.3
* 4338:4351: -0.102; 8.56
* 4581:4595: -0.080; 14.9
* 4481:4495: -0.095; 12.4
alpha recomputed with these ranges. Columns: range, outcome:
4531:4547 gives 11.7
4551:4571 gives 15.4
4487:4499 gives 12.2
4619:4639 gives 16.3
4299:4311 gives 5.24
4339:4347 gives 7.85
